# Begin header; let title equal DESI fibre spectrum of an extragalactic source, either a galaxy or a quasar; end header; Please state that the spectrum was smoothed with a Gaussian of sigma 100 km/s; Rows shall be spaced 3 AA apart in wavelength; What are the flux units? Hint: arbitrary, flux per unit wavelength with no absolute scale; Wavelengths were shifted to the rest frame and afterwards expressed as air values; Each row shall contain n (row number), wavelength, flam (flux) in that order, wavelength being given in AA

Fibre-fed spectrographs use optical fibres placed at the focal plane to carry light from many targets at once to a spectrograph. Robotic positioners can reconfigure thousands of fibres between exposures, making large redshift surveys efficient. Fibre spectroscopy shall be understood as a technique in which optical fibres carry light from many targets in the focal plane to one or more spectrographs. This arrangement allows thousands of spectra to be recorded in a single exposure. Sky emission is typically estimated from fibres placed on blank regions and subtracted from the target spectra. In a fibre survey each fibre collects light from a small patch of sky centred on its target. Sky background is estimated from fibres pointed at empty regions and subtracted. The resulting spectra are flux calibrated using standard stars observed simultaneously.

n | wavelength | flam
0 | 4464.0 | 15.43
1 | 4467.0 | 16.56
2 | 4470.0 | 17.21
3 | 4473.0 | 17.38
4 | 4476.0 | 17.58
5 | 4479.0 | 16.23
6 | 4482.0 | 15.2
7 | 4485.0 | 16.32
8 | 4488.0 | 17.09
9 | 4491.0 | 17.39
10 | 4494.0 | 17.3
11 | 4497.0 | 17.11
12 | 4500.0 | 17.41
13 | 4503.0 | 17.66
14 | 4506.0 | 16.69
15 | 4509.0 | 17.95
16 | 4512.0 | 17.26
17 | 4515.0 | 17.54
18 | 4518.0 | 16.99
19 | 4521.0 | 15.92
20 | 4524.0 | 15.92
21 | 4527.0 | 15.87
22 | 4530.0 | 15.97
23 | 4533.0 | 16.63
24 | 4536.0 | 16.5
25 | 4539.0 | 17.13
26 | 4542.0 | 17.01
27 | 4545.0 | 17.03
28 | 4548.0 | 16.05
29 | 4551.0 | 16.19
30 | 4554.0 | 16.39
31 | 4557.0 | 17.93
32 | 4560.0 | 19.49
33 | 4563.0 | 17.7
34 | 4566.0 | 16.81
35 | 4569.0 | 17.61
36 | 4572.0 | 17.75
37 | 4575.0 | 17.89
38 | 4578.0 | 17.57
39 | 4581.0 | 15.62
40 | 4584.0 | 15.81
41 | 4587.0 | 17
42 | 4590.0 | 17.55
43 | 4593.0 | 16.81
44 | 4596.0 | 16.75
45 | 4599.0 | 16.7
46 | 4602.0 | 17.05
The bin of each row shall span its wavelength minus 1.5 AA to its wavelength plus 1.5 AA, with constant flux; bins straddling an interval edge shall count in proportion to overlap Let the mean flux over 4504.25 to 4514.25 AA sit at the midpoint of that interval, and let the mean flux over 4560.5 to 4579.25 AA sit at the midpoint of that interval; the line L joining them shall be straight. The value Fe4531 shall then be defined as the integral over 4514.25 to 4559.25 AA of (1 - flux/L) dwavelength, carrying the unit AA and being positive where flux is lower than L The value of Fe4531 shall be 2.2 AA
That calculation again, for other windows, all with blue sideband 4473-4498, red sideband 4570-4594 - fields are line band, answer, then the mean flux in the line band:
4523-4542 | 0.6 AA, 16.4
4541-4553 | 0.3 AA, 16.5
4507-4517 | -0.4 AA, 17.5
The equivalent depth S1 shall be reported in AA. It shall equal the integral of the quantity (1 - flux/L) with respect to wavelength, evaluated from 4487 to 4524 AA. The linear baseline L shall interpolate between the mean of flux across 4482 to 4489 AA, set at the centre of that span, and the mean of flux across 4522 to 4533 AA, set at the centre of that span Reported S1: -2.2 AA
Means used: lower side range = 16.4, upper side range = 16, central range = 17.1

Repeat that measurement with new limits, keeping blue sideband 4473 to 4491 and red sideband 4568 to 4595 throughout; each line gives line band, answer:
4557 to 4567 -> -0.6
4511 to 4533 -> 0.4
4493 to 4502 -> -0.3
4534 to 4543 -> 0.0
